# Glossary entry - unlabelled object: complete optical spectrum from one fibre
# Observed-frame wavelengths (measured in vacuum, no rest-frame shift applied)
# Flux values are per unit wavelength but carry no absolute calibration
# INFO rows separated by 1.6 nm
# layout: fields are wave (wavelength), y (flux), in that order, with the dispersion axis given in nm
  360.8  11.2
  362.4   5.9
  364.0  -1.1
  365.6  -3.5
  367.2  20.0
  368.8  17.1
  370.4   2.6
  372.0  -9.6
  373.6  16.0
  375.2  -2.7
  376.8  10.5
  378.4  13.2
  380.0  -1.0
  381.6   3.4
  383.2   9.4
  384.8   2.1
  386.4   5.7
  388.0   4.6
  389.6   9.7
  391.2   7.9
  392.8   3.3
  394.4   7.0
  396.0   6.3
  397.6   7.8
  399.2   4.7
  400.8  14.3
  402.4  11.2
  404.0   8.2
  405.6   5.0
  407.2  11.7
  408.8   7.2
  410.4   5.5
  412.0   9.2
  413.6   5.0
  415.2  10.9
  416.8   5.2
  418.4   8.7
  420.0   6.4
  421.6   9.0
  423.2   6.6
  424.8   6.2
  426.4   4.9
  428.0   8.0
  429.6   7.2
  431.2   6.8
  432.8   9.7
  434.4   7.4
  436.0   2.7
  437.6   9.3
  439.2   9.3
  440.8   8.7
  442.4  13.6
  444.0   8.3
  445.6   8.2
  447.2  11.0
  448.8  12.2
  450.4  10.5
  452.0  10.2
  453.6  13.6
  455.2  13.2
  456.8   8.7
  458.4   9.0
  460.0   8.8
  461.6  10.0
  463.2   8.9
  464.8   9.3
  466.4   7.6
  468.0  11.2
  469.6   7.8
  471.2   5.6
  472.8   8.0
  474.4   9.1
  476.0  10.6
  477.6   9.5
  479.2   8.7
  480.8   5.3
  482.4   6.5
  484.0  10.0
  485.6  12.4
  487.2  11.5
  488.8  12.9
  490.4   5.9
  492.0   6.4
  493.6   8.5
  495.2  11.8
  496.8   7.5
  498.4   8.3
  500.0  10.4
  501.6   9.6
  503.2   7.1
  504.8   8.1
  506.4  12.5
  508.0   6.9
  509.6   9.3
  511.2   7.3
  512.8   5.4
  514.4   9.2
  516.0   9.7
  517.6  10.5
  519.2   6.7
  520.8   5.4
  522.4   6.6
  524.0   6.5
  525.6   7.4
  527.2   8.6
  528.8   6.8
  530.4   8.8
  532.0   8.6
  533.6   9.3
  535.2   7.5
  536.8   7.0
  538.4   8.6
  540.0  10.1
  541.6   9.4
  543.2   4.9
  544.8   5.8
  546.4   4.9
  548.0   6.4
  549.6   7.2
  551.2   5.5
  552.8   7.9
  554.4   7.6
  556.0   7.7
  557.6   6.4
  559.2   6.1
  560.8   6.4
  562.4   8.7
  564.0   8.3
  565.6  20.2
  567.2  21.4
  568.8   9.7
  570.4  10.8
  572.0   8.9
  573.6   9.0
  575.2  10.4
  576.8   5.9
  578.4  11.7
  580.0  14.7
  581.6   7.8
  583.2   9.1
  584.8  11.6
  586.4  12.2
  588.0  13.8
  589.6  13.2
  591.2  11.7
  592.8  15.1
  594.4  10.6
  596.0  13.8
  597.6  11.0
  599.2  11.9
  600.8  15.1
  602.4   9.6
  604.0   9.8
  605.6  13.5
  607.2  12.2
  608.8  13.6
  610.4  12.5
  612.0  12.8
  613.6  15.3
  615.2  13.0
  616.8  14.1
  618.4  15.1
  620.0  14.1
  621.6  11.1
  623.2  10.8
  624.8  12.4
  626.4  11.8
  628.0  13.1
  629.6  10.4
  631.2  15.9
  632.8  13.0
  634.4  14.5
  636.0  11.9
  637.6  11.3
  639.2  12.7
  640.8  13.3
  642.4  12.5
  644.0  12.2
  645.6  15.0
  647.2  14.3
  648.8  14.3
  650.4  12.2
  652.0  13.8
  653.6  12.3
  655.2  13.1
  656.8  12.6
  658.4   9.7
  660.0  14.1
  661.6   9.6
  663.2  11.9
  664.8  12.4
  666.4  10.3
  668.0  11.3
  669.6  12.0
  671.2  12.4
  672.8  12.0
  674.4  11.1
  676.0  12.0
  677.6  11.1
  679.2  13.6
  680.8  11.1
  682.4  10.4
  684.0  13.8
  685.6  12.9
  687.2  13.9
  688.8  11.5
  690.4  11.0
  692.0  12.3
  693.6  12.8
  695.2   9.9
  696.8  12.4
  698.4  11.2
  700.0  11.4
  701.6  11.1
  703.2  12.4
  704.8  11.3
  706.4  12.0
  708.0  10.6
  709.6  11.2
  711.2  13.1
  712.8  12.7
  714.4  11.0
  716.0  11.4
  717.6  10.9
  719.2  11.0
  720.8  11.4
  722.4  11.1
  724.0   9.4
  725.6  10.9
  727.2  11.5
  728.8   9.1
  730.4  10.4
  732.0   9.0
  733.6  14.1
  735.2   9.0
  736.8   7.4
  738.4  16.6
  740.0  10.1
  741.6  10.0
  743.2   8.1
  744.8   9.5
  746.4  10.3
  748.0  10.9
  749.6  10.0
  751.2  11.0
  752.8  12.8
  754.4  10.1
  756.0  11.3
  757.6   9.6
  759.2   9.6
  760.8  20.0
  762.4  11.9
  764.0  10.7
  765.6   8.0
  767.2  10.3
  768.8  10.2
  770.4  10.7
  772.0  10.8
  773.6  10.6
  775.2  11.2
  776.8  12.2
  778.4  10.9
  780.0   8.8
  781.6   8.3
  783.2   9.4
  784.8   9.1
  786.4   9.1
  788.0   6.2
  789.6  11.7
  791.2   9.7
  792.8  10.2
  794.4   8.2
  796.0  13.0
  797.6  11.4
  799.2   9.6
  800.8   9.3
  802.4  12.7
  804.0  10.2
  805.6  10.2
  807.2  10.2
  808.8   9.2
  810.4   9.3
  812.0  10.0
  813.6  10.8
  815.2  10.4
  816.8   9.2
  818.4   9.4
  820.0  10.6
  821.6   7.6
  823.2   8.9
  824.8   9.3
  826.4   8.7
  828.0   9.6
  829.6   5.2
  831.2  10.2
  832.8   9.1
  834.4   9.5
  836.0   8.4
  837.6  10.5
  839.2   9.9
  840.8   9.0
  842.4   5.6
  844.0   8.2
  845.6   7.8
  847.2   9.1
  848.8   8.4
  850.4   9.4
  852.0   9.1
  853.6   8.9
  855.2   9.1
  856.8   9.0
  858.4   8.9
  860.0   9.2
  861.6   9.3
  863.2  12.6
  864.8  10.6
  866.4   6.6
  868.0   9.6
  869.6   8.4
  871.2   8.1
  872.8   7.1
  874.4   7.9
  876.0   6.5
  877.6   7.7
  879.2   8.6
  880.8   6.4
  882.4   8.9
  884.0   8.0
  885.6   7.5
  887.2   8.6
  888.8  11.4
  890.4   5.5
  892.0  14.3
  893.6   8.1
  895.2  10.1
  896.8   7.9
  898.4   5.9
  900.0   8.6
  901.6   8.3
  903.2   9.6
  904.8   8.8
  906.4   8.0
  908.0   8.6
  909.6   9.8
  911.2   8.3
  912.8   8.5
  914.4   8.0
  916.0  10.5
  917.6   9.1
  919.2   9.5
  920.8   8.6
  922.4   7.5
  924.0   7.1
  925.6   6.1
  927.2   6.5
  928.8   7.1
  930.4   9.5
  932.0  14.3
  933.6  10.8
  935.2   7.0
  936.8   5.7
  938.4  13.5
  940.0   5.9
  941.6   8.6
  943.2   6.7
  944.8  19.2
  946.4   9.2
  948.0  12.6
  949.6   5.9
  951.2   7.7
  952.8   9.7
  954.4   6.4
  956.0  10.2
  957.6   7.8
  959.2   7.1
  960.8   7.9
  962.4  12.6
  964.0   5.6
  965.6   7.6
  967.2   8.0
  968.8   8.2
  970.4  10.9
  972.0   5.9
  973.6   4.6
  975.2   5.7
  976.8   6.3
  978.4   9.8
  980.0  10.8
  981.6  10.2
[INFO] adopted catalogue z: 0.52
